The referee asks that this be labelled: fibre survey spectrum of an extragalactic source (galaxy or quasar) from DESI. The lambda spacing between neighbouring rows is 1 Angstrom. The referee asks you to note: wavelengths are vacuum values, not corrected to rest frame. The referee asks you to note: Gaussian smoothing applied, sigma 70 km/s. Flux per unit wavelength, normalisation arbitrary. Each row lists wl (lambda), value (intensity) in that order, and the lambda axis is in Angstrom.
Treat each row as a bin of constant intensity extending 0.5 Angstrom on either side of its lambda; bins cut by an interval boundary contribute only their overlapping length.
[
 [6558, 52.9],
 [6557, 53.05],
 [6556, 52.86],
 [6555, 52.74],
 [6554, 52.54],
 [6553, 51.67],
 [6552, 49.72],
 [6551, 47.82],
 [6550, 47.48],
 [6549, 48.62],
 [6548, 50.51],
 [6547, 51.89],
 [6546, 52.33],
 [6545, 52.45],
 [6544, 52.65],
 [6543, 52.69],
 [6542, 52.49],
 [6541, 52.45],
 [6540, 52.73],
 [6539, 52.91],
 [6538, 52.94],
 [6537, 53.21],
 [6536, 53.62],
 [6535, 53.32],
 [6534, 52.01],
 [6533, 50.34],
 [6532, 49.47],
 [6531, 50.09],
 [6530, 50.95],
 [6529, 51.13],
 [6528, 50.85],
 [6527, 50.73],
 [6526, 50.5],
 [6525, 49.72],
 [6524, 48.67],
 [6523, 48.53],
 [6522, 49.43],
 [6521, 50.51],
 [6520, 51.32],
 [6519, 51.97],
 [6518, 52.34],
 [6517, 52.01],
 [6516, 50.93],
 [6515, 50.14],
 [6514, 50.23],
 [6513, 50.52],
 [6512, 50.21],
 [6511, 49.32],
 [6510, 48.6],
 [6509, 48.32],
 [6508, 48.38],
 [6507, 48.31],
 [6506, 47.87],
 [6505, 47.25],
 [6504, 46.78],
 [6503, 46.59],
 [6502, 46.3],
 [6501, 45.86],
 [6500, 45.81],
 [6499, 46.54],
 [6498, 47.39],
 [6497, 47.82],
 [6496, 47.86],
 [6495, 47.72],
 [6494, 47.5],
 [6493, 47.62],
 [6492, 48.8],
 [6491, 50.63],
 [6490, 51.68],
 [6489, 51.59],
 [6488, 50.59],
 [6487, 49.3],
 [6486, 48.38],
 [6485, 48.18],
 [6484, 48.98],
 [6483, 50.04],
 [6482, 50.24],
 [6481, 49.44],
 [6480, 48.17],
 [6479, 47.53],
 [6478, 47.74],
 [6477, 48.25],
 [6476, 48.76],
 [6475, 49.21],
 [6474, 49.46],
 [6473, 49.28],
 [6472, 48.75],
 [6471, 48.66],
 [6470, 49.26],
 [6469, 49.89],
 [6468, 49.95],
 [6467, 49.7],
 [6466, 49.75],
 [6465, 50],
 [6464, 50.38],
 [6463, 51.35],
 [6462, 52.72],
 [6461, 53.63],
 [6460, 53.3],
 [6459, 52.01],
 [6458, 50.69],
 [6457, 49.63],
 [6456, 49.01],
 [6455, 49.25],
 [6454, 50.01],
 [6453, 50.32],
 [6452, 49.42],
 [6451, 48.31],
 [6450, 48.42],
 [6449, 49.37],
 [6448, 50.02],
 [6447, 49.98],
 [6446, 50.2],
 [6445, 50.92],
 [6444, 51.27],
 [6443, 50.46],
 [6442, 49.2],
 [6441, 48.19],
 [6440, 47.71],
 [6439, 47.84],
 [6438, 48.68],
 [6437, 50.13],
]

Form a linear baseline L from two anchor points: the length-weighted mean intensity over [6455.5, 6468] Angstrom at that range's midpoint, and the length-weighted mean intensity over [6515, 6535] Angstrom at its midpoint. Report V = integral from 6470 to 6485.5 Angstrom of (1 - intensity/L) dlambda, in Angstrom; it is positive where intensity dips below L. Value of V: 0.62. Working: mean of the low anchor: 51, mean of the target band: 48.9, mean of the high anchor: 50.7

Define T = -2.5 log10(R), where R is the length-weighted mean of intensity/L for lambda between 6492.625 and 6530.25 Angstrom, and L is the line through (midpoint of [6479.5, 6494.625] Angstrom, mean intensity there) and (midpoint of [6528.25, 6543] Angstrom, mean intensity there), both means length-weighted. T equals 0.04 mag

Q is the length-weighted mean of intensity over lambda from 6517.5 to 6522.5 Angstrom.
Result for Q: 51.1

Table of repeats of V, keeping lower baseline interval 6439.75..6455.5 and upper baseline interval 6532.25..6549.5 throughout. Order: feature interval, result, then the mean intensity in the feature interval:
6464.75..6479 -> 0.3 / 49.1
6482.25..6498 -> 0.5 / 49.1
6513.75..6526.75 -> 0.3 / 50.5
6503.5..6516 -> 0.6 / 48.9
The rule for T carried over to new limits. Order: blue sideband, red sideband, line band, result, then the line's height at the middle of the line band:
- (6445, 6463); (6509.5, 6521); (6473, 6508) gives 0.05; 50.6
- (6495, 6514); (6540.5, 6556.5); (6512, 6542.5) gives -0.03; 49.6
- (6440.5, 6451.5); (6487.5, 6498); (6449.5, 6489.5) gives -0.01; 49.4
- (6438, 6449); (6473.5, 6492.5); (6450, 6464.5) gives -0.03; 49.5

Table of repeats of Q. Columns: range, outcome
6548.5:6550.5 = 48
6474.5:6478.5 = 48.5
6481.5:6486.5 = 49.2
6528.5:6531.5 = 50.7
